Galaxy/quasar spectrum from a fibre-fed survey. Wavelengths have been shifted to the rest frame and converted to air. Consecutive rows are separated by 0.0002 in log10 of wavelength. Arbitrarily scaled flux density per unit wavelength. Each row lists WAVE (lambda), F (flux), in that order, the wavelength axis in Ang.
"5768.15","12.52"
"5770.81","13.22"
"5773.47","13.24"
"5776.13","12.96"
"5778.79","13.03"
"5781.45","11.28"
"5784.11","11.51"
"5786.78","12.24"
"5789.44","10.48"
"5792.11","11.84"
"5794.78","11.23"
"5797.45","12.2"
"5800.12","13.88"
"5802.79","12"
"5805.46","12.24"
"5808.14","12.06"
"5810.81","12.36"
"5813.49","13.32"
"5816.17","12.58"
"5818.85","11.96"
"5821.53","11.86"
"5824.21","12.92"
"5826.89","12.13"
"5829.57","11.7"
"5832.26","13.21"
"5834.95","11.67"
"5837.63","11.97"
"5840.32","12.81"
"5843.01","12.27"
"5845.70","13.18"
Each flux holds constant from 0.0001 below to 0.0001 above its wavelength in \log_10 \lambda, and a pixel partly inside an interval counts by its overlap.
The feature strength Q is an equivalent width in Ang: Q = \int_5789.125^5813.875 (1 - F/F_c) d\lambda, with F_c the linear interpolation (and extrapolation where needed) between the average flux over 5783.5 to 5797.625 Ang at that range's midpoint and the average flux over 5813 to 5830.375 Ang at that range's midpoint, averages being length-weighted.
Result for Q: -0.8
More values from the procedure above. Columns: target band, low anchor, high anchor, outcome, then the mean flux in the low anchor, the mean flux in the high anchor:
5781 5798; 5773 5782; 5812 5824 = 1.48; 12.7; 12.5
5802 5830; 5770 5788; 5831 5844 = 0.25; 12.5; 12.4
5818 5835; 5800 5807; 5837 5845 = 0.28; 12.5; 12.5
